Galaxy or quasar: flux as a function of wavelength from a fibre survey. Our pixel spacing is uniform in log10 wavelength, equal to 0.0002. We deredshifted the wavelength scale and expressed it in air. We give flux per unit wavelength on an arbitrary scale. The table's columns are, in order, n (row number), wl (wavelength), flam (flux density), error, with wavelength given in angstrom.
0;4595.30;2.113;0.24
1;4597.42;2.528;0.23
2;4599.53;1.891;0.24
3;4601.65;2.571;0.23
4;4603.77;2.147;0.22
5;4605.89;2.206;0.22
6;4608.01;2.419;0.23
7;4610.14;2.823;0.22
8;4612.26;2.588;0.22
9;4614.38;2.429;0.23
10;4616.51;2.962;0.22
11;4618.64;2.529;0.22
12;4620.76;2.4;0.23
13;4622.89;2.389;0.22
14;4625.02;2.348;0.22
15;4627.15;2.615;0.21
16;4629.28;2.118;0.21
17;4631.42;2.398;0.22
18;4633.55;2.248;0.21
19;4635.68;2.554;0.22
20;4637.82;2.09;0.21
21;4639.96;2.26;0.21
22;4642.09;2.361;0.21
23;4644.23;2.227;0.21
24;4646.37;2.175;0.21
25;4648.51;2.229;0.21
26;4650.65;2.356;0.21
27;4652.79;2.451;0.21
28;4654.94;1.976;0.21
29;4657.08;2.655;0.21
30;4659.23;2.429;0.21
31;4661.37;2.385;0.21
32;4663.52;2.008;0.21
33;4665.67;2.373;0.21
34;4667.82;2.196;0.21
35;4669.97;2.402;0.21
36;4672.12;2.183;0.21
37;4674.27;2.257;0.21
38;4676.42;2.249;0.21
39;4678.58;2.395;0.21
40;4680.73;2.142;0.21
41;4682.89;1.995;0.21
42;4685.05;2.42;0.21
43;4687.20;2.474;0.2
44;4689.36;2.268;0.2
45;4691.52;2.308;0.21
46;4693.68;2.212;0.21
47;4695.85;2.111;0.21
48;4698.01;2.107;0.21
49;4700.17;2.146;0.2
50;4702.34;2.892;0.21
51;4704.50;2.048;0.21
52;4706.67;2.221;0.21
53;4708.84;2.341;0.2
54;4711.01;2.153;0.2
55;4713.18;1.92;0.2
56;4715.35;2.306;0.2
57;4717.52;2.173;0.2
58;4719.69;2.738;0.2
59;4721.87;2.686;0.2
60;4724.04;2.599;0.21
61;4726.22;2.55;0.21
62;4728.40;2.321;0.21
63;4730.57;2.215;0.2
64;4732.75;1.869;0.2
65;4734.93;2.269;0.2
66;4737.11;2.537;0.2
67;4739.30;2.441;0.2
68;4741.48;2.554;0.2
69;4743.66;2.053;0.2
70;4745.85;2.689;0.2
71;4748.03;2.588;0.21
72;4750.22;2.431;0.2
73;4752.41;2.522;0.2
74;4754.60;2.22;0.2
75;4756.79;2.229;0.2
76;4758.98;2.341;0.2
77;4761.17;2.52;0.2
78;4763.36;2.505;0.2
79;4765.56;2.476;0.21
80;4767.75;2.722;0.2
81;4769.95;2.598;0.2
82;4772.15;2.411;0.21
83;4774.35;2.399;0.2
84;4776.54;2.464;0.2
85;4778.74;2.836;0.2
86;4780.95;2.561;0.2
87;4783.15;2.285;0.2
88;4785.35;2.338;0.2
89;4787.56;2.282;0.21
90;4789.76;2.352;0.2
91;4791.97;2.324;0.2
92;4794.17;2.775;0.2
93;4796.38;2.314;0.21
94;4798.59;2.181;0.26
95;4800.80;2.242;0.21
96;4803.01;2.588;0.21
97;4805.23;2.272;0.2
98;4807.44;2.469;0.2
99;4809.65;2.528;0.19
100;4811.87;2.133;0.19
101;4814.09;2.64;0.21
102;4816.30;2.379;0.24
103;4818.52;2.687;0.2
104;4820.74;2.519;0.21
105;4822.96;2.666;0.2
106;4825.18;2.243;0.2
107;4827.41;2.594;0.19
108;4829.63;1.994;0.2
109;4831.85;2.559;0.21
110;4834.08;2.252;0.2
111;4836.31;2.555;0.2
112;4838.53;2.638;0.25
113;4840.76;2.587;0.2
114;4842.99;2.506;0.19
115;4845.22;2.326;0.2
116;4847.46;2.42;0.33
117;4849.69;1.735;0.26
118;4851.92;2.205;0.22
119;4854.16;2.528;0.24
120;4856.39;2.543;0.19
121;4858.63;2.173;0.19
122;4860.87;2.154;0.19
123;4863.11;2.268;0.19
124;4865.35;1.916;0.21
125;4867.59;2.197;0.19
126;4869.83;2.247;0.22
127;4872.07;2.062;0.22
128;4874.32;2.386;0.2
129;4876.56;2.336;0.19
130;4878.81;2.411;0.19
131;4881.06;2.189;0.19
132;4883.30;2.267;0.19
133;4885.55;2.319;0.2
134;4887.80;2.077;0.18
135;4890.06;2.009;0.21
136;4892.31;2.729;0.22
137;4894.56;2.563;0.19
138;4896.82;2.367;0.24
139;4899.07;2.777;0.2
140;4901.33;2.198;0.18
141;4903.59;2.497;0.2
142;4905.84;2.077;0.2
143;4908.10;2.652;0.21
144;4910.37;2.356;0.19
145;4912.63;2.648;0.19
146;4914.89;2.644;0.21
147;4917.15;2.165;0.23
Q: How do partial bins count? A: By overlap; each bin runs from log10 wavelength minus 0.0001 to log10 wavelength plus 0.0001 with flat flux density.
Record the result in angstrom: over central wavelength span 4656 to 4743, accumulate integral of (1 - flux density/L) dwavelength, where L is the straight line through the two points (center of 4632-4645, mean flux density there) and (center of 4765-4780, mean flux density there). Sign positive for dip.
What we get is 3.7 angstrom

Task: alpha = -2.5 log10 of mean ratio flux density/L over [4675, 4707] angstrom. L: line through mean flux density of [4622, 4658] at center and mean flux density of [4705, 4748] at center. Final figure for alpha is 0.03 mag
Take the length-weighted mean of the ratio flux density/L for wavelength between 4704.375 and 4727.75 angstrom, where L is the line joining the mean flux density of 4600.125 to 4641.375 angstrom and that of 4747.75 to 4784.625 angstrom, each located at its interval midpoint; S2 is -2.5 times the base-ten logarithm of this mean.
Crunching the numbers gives 0.05 mag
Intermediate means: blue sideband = 2.42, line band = 2.35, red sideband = 2.47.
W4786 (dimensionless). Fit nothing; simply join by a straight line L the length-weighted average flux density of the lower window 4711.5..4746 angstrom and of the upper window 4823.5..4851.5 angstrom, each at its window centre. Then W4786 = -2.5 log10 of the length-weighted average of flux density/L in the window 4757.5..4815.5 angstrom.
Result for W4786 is -0.04 mag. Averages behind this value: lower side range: 2.36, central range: 2.44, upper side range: 2.37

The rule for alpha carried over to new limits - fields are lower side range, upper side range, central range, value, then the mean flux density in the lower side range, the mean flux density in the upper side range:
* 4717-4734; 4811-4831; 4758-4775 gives -0.04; 2.4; 2.43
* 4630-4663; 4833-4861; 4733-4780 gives -0.05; 2.31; 2.36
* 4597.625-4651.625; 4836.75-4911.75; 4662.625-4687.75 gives 0.05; 2.38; 2.33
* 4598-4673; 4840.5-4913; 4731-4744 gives 0.02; 2.36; 2.32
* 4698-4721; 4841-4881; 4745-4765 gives -0.08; 2.29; 2.26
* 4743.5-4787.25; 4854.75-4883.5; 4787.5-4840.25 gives -0.03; 2.46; 2.25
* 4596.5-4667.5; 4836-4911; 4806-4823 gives -0.07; 2.37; 2.33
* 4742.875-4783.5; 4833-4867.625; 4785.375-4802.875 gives 0.02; 2.47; 2.32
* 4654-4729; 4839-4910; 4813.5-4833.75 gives -0.07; 2.3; 2.32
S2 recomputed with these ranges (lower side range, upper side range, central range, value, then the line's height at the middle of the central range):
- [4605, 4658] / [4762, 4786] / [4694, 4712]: 0.09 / 2.45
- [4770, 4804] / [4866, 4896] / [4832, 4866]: 0.00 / 2.33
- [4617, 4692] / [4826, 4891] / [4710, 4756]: -0.03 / 2.31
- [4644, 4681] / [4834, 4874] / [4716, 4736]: -0.04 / 2.29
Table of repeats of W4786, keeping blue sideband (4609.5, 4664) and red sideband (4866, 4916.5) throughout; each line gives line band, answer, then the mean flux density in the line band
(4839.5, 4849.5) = -0.01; 2.39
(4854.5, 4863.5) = 0.03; 2.31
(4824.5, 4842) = -0.03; 2.43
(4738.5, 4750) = -0.04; 2.46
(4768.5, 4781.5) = -0.08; 2.55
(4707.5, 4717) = 0.09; 2.18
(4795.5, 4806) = 0.02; 2.32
